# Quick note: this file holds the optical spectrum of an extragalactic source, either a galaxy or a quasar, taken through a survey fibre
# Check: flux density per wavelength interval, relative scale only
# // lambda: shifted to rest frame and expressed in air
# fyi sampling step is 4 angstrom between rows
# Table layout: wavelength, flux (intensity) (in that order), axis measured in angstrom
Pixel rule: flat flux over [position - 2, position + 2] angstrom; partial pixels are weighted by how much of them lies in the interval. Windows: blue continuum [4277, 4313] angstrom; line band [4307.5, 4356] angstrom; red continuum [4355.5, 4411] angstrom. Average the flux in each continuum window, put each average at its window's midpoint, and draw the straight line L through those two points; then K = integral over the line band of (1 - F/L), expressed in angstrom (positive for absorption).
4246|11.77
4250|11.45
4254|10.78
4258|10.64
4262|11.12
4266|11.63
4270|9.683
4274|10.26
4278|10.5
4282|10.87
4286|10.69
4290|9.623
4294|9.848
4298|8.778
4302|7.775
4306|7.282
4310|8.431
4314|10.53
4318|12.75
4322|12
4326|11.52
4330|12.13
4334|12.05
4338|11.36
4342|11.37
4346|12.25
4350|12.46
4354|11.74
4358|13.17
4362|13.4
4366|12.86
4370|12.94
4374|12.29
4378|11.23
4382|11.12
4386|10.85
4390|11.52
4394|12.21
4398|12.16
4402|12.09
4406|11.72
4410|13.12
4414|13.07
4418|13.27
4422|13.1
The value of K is -4.6 angstrom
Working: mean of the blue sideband 9.31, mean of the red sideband 12.2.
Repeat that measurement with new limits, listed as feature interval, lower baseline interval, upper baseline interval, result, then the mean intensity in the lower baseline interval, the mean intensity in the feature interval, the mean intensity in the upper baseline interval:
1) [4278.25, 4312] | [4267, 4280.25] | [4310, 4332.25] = 4.9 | 10.3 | 9.23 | 11.5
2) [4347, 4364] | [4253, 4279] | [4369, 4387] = -1.8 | 10.7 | 12.7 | 11.7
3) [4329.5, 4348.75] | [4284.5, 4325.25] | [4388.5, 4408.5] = -2.2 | 9.81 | 11.8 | 12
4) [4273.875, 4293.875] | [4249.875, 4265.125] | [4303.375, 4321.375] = 0.2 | 11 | 10.3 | 9.85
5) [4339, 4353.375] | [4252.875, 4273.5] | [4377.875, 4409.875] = -0.7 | 10.7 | 12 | 11.7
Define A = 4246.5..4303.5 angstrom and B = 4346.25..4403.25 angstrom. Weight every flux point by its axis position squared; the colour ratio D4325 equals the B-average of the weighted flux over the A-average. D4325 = 1.2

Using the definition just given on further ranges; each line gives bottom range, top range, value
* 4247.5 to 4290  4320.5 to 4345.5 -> 1.13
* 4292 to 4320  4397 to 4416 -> 1.39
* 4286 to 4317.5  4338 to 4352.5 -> 1.32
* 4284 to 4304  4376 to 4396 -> 1.27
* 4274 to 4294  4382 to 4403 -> 1.19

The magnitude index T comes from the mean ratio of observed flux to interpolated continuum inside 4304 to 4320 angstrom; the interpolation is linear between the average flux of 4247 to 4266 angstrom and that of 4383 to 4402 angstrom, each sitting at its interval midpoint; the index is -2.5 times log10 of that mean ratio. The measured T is 0.17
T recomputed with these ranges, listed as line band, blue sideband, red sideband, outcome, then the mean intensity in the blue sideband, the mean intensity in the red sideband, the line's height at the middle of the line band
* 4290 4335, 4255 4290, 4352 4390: 0.106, 10.6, 12.1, 11.2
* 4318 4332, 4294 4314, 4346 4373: -0.192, 8.49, 12.7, 10.1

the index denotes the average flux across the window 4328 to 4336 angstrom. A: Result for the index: 12.1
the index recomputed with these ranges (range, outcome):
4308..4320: 10.6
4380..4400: 11.6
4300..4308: 7.53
